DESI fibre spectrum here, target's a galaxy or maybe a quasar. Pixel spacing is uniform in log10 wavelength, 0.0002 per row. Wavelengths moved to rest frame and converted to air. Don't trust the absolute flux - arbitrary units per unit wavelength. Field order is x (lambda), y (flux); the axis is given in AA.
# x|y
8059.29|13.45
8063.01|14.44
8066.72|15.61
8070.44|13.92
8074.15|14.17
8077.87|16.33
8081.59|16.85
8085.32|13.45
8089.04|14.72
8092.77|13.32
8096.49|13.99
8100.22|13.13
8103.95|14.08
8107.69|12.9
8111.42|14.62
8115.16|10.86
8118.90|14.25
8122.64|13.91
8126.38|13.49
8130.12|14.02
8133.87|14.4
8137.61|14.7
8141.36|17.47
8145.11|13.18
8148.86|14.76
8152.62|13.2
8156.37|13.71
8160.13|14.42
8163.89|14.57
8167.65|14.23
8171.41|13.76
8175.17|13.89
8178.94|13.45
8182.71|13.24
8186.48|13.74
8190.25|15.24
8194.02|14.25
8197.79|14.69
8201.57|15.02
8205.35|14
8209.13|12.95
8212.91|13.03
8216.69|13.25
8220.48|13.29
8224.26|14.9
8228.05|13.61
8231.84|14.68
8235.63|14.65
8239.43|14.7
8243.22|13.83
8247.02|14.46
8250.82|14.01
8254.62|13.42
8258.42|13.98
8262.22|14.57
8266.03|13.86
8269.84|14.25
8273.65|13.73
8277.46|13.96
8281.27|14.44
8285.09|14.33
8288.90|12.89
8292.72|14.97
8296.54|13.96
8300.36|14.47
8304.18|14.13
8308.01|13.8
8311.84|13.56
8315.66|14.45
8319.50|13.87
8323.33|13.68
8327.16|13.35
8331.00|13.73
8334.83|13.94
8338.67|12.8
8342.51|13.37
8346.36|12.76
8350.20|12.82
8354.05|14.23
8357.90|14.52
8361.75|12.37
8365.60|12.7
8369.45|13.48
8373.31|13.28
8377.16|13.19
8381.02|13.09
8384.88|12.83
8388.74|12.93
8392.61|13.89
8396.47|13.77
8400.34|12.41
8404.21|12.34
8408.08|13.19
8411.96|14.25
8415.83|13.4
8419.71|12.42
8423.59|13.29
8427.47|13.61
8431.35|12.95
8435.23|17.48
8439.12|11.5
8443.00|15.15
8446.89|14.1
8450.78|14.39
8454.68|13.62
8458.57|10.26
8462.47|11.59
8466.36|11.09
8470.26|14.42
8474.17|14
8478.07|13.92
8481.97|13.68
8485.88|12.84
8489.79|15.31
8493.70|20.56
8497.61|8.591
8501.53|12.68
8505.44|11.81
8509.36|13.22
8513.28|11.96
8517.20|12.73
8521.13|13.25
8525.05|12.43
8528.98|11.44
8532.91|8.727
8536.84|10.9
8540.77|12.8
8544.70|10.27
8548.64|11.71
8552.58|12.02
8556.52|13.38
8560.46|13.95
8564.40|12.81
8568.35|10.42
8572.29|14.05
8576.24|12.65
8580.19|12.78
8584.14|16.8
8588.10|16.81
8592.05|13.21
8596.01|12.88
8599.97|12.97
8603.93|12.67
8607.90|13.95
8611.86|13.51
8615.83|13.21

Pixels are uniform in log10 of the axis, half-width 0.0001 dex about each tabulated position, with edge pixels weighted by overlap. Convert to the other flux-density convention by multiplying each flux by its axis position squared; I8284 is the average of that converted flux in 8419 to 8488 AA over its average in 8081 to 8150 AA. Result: 1.0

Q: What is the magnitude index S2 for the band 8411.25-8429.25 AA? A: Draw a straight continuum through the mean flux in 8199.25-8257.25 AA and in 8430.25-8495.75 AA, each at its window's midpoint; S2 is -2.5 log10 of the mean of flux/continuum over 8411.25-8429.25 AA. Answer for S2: 0.05 mag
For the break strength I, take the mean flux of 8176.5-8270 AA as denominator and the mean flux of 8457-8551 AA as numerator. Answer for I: 0.89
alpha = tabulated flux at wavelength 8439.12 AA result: 11.5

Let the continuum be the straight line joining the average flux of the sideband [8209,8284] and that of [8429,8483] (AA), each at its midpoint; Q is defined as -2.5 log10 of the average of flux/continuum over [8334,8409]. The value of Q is 0.039 mag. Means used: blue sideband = 14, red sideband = 13.4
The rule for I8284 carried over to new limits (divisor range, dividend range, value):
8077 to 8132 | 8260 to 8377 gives 1.04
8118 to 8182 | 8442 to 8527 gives 1.01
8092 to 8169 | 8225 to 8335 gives 1.04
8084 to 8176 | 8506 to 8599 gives 1.00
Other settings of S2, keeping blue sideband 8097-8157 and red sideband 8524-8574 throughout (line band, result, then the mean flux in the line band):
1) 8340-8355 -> -0.029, 13.2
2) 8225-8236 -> -0.071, 14.3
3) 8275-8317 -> -0.077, 14.1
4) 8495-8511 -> 0.019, 11.9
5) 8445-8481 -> -0.064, 13.1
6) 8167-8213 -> -0.029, 14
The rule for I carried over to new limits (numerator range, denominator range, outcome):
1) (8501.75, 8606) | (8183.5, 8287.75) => 0.90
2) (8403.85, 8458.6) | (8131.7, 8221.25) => 0.96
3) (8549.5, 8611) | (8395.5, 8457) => 0.99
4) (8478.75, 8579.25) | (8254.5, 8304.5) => 0.89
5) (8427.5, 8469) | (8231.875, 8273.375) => 0.93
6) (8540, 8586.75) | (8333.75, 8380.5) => 0.97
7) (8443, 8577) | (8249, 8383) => 0.93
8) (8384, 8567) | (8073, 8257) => 0.92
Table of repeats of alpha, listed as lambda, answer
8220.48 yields 13.29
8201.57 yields 15.02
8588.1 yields 16.81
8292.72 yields 14.97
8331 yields 13.73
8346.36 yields 12.76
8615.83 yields 13.21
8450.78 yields 14.39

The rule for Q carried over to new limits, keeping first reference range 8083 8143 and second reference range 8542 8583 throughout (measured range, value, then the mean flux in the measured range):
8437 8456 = -0.074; 13.8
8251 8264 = -0.039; 14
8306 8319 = -0.048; 13.9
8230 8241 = -0.085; 14.7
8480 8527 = -0.047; 13.3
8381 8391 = 0.011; 12.9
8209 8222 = 0.039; 13.1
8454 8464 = 0.110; 11.6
